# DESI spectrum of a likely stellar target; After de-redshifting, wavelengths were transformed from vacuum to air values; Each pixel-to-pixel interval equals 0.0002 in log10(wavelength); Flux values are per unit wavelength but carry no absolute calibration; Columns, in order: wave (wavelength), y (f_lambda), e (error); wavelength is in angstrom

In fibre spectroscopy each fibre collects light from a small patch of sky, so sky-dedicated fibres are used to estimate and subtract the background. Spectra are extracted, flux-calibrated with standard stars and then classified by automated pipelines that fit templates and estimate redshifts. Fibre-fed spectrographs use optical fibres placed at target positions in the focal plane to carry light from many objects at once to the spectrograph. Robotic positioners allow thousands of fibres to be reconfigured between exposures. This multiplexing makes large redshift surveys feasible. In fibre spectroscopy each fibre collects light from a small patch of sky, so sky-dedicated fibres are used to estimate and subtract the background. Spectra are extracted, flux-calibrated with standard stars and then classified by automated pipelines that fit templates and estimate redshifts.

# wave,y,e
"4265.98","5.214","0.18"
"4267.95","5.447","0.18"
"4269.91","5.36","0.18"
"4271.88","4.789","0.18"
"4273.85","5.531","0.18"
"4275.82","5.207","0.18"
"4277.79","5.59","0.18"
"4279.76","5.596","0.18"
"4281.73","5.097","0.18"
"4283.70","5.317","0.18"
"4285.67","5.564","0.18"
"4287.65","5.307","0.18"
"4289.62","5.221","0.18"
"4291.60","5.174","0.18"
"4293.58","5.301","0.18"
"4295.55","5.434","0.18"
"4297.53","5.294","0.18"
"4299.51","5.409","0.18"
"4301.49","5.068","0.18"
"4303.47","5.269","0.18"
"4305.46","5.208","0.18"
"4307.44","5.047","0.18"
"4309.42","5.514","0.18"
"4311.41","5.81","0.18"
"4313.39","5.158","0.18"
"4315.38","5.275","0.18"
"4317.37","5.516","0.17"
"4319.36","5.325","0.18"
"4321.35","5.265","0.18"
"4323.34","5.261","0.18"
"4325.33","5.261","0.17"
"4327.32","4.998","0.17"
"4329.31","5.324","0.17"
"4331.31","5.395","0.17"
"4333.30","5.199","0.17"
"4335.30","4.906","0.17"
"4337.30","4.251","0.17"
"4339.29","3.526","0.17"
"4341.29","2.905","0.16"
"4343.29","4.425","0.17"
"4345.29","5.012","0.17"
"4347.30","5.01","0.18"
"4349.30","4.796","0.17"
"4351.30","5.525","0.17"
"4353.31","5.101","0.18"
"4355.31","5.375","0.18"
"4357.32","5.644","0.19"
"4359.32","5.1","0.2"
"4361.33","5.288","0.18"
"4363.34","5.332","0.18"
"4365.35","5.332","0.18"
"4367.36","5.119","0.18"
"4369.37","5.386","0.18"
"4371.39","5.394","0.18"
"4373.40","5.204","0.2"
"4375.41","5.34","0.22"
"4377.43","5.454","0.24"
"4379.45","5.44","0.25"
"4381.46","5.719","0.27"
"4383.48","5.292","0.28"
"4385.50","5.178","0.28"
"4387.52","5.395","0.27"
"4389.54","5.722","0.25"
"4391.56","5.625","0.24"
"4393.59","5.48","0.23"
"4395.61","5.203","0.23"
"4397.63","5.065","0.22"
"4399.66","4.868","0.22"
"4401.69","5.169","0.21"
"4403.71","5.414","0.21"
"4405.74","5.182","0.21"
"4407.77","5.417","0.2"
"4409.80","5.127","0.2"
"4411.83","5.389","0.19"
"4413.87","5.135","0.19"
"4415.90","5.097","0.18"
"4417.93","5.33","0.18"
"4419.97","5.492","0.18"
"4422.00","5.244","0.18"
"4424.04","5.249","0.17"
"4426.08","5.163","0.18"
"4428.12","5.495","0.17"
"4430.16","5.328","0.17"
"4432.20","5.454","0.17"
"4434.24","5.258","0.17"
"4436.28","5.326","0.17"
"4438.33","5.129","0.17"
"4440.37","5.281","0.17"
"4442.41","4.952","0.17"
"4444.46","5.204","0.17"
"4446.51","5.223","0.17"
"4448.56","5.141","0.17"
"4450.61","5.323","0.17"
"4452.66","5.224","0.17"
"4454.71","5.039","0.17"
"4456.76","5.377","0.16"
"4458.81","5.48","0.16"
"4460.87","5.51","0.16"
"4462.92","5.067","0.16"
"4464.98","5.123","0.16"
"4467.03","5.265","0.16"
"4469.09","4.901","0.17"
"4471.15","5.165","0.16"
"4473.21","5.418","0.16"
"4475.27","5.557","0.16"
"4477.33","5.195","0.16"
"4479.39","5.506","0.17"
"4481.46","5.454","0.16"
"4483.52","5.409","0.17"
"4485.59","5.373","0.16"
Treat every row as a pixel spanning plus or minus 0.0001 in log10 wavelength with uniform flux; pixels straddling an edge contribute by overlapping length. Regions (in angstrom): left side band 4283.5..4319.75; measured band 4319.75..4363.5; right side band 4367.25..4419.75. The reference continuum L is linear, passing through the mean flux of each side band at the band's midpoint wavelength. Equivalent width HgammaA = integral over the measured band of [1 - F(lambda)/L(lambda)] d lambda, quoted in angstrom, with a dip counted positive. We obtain 3.1 angstrom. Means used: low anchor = 5.33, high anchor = 5.32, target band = 4.95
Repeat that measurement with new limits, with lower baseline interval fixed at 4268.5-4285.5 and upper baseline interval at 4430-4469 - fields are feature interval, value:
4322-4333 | 0.12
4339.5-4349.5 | 1.82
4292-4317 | -0.02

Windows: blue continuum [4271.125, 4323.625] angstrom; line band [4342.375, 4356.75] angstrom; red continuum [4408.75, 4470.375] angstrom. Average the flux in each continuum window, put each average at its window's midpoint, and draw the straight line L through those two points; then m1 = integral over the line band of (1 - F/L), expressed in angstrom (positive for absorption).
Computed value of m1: 0.6 angstrom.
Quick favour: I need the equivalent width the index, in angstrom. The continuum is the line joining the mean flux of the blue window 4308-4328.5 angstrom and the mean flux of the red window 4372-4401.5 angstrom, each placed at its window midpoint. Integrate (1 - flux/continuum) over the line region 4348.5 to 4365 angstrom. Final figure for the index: 0.20 angstrom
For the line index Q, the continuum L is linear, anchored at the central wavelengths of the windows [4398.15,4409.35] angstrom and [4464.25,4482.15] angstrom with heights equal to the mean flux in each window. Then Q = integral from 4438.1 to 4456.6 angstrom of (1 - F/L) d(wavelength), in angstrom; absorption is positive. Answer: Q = 0.26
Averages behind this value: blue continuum 5.2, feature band 5.18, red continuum 5.29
